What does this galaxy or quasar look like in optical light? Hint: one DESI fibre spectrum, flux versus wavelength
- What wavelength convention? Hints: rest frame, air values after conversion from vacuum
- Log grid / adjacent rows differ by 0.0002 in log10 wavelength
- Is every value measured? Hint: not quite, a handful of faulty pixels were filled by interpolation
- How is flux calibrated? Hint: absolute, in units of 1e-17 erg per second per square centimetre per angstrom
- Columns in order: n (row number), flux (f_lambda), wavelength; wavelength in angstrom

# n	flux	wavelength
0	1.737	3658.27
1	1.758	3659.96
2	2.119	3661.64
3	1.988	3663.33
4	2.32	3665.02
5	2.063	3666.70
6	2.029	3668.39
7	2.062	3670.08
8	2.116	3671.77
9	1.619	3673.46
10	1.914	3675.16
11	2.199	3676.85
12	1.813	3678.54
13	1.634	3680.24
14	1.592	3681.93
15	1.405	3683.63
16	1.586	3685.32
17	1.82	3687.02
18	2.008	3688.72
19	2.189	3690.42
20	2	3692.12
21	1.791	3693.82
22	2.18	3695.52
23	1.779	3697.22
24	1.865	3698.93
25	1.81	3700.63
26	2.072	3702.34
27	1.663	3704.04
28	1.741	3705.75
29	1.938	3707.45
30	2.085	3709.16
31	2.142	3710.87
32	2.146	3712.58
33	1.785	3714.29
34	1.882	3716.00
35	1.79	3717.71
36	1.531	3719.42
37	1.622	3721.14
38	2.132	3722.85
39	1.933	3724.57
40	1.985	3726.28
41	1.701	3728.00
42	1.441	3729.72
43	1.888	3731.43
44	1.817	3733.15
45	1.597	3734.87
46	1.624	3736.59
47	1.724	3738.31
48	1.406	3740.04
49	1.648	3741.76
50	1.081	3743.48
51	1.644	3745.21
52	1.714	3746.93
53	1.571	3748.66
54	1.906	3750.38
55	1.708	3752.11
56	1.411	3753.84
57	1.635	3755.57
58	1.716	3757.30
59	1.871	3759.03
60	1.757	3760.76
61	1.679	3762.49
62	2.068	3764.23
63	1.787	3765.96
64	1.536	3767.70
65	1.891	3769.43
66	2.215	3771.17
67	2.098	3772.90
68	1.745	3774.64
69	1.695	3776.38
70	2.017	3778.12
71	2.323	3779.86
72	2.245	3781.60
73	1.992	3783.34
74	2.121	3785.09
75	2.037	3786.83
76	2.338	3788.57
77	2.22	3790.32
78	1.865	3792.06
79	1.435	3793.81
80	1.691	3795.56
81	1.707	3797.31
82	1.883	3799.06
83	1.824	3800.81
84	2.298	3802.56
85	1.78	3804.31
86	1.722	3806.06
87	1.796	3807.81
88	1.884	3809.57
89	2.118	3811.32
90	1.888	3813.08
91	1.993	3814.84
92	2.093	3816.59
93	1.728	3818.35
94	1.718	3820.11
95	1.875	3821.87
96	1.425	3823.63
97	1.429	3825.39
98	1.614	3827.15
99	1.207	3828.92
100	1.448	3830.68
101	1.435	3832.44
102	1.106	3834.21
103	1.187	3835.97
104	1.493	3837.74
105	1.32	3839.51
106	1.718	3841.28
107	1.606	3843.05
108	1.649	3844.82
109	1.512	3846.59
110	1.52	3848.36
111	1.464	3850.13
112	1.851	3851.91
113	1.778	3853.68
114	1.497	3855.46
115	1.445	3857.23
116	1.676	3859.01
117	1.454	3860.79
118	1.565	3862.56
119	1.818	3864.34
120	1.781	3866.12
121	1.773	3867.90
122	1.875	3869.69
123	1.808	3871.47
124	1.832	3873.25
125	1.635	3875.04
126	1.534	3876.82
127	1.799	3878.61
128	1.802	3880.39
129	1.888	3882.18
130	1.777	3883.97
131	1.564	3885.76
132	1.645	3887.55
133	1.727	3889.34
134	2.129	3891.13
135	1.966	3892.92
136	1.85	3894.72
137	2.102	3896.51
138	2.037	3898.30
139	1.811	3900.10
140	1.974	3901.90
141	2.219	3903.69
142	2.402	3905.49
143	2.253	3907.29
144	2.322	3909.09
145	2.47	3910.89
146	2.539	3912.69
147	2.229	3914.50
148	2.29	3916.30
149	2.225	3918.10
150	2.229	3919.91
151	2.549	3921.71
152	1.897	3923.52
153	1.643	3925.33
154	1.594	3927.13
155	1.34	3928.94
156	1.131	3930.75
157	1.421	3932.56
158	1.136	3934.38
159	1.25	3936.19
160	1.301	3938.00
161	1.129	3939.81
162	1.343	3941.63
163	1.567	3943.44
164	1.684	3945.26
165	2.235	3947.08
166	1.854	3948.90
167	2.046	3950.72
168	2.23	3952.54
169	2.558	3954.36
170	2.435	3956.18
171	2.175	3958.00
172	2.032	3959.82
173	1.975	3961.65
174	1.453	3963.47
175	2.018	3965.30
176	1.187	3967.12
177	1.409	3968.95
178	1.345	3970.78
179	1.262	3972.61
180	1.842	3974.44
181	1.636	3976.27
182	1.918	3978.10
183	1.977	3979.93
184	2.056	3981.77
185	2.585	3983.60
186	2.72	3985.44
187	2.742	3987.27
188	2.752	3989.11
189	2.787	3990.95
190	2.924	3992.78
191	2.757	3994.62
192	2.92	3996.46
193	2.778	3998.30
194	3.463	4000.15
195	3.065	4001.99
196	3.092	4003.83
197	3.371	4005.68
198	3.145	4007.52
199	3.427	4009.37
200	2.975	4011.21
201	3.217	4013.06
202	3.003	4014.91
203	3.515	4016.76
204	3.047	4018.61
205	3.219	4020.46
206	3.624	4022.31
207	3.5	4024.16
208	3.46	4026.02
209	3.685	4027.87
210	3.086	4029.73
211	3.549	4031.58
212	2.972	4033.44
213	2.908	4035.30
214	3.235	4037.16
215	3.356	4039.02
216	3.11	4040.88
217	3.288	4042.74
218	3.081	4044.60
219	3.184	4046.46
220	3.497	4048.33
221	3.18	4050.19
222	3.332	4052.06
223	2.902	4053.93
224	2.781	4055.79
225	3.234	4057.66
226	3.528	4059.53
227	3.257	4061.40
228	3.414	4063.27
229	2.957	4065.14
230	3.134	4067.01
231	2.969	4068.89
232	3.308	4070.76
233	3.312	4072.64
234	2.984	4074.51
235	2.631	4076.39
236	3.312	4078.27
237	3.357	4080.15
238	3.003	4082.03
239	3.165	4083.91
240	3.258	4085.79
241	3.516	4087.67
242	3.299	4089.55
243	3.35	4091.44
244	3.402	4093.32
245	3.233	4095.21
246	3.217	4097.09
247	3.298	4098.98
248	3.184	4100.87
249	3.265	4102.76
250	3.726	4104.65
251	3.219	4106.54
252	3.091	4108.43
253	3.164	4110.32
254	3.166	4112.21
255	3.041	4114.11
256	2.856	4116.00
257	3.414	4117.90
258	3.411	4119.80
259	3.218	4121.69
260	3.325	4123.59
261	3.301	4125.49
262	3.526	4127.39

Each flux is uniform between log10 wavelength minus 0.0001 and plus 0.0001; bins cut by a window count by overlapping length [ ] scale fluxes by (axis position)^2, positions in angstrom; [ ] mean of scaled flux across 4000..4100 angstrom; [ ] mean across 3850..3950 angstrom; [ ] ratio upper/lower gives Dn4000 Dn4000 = 1.92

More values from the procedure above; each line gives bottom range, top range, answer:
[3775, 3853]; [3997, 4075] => 2.06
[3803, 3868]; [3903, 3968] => 1.22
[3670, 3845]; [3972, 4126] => 2.01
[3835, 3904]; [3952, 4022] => 1.56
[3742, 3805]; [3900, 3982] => 1.10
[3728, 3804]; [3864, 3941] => 1.10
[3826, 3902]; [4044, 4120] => 2.15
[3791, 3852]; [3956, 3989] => 1.26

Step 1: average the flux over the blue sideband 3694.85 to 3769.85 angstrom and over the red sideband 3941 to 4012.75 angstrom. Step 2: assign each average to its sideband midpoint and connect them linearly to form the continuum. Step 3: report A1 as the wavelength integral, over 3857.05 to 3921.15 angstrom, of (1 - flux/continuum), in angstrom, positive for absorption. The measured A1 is 5.6 angstrom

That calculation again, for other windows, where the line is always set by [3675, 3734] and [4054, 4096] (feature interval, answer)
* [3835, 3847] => 4.36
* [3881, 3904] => 5.85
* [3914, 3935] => 6.65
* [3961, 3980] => 8.08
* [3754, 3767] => 1.85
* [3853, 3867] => 4.59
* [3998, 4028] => -3.02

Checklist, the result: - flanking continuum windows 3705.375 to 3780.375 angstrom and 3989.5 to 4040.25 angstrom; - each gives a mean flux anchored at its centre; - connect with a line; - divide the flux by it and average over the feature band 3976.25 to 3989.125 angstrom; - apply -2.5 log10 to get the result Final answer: 0.290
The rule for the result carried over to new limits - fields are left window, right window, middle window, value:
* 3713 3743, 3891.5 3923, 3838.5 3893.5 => 0.23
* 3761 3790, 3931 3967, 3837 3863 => 0.20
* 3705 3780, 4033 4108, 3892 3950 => 0.33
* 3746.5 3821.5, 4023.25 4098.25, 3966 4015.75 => 0.15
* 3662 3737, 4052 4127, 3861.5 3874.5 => 0.35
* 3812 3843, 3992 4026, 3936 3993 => 0.39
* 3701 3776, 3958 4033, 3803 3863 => 0.28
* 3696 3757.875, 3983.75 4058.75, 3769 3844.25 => 0.18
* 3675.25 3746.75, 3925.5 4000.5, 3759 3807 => -0.05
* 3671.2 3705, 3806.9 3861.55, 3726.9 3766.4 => 0.05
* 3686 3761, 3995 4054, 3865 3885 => 0.38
